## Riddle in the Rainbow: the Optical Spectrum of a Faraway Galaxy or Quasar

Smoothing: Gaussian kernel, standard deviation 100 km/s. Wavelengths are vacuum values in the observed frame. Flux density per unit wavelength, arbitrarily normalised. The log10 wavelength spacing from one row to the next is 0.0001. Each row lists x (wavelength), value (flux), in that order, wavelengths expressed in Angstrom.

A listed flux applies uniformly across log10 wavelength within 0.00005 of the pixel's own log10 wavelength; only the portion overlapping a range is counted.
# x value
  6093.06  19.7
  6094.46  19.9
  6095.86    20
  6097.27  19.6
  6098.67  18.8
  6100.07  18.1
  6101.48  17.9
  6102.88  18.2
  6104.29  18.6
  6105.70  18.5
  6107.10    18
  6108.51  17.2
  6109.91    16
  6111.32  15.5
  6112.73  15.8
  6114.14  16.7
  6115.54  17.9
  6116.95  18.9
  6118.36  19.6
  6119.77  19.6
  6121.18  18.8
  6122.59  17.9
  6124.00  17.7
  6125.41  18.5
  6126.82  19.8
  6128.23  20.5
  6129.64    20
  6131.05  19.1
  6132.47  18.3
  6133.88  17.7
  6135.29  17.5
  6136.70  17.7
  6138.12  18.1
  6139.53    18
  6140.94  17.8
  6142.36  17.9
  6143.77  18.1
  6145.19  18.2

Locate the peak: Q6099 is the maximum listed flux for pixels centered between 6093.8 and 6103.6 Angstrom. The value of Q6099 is 20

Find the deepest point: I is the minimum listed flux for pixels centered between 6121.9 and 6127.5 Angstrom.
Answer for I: 17.7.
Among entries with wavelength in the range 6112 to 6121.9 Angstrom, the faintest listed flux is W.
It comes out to 15.8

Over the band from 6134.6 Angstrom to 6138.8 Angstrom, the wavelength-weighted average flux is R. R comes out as 17.7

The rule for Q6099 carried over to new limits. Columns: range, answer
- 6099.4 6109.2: 18.6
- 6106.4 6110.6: 18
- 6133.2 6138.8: 18.1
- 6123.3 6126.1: 18.5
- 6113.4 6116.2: 17.9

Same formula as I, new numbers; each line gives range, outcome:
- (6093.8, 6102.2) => 17.9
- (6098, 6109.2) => 17.2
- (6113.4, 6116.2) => 16.7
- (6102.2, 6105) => 18.2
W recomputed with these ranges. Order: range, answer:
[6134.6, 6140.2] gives 17.5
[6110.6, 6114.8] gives 15.5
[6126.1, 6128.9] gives 19.8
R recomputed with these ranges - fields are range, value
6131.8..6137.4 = 17.8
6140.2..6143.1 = 17.9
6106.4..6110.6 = 17.1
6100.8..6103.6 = 18.1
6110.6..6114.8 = 16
